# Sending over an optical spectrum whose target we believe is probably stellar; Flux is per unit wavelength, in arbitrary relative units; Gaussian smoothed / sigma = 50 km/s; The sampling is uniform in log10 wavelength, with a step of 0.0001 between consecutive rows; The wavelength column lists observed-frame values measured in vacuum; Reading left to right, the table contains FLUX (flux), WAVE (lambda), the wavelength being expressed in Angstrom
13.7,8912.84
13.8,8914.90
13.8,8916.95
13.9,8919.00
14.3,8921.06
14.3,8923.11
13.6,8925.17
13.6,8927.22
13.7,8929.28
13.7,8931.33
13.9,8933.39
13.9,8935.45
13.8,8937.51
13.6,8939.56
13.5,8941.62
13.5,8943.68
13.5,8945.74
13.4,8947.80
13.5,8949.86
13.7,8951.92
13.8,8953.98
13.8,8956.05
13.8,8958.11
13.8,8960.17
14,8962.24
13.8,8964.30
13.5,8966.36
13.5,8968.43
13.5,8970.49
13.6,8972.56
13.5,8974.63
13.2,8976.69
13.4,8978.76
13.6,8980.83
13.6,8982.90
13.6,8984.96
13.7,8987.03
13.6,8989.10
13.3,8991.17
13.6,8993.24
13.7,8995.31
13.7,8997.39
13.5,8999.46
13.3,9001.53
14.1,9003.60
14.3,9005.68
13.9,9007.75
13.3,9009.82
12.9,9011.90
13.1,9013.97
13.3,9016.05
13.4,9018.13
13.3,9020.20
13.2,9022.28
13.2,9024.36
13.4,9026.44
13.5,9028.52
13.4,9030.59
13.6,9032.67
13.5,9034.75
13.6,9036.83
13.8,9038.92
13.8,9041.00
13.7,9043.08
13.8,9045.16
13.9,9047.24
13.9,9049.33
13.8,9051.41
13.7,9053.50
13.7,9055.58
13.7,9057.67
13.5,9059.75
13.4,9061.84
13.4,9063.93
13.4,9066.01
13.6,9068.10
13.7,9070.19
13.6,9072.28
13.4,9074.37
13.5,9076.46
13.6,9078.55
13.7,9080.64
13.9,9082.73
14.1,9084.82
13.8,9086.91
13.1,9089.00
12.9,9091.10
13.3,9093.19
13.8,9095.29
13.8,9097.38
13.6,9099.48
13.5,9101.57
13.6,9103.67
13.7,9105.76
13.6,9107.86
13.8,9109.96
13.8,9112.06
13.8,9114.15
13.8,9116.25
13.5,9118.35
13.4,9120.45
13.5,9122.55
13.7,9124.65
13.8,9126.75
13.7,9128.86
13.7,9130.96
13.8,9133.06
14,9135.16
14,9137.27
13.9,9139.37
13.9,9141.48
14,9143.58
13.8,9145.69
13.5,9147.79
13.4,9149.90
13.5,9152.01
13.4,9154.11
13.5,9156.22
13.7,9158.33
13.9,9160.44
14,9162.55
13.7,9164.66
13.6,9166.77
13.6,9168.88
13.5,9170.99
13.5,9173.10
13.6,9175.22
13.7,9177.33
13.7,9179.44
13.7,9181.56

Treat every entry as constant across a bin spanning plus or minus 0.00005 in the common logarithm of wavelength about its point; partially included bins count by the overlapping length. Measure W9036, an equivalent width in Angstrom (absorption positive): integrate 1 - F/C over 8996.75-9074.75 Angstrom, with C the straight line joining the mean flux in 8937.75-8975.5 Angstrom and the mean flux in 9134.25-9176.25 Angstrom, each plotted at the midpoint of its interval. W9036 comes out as 0.55 Angstrom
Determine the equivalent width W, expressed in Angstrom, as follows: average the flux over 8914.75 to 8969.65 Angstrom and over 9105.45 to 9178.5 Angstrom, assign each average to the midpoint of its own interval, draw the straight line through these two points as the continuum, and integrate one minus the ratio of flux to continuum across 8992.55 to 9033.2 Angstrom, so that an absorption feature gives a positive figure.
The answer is 0.7 Angstrom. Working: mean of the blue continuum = 13.7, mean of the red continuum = 13.7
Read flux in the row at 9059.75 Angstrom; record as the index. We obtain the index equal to 13.5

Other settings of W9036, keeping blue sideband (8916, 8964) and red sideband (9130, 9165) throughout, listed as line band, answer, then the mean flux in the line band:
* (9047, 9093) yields 0.5 Angstrom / 13.6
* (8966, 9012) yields 0.6 Angstrom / 13.6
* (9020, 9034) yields 0.4 Angstrom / 13.4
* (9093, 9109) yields 0.1 Angstrom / 13.6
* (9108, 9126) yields 0.1 Angstrom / 13.7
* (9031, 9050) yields 0.0 Angstrom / 13.7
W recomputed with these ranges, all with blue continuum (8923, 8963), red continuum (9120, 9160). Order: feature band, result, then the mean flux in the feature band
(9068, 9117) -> 0.3 Angstrom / 13.6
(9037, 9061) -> -0.1 Angstrom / 13.7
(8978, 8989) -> 0.1 Angstrom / 13.6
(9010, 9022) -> 0.4 Angstrom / 13.2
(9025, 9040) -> 0.2 Angstrom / 13.5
